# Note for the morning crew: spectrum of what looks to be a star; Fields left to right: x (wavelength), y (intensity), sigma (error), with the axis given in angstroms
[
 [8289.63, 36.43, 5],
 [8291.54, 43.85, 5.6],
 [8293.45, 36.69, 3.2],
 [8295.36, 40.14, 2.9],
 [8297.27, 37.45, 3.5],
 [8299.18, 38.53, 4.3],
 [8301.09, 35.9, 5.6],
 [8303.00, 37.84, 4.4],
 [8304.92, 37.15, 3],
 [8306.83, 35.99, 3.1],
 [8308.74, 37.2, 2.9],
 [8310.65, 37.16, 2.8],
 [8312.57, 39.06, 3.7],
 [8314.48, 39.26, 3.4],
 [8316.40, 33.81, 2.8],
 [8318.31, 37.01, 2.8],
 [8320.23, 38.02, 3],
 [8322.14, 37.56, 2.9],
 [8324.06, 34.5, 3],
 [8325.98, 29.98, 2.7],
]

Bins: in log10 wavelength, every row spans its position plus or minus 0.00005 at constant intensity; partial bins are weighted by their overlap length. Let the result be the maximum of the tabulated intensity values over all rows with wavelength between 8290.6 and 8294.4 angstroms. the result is 43.85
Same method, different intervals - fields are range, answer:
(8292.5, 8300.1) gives 40.14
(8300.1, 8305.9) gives 37.84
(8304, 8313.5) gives 39.06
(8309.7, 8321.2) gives 39.26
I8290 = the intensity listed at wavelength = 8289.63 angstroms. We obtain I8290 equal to 36.43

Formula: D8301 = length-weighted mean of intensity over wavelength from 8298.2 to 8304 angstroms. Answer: 37.4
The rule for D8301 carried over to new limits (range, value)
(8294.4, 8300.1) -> 38.7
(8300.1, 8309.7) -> 36.8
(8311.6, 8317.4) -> 37.4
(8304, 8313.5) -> 37.3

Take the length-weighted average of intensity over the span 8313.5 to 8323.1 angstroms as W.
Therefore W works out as 37.2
